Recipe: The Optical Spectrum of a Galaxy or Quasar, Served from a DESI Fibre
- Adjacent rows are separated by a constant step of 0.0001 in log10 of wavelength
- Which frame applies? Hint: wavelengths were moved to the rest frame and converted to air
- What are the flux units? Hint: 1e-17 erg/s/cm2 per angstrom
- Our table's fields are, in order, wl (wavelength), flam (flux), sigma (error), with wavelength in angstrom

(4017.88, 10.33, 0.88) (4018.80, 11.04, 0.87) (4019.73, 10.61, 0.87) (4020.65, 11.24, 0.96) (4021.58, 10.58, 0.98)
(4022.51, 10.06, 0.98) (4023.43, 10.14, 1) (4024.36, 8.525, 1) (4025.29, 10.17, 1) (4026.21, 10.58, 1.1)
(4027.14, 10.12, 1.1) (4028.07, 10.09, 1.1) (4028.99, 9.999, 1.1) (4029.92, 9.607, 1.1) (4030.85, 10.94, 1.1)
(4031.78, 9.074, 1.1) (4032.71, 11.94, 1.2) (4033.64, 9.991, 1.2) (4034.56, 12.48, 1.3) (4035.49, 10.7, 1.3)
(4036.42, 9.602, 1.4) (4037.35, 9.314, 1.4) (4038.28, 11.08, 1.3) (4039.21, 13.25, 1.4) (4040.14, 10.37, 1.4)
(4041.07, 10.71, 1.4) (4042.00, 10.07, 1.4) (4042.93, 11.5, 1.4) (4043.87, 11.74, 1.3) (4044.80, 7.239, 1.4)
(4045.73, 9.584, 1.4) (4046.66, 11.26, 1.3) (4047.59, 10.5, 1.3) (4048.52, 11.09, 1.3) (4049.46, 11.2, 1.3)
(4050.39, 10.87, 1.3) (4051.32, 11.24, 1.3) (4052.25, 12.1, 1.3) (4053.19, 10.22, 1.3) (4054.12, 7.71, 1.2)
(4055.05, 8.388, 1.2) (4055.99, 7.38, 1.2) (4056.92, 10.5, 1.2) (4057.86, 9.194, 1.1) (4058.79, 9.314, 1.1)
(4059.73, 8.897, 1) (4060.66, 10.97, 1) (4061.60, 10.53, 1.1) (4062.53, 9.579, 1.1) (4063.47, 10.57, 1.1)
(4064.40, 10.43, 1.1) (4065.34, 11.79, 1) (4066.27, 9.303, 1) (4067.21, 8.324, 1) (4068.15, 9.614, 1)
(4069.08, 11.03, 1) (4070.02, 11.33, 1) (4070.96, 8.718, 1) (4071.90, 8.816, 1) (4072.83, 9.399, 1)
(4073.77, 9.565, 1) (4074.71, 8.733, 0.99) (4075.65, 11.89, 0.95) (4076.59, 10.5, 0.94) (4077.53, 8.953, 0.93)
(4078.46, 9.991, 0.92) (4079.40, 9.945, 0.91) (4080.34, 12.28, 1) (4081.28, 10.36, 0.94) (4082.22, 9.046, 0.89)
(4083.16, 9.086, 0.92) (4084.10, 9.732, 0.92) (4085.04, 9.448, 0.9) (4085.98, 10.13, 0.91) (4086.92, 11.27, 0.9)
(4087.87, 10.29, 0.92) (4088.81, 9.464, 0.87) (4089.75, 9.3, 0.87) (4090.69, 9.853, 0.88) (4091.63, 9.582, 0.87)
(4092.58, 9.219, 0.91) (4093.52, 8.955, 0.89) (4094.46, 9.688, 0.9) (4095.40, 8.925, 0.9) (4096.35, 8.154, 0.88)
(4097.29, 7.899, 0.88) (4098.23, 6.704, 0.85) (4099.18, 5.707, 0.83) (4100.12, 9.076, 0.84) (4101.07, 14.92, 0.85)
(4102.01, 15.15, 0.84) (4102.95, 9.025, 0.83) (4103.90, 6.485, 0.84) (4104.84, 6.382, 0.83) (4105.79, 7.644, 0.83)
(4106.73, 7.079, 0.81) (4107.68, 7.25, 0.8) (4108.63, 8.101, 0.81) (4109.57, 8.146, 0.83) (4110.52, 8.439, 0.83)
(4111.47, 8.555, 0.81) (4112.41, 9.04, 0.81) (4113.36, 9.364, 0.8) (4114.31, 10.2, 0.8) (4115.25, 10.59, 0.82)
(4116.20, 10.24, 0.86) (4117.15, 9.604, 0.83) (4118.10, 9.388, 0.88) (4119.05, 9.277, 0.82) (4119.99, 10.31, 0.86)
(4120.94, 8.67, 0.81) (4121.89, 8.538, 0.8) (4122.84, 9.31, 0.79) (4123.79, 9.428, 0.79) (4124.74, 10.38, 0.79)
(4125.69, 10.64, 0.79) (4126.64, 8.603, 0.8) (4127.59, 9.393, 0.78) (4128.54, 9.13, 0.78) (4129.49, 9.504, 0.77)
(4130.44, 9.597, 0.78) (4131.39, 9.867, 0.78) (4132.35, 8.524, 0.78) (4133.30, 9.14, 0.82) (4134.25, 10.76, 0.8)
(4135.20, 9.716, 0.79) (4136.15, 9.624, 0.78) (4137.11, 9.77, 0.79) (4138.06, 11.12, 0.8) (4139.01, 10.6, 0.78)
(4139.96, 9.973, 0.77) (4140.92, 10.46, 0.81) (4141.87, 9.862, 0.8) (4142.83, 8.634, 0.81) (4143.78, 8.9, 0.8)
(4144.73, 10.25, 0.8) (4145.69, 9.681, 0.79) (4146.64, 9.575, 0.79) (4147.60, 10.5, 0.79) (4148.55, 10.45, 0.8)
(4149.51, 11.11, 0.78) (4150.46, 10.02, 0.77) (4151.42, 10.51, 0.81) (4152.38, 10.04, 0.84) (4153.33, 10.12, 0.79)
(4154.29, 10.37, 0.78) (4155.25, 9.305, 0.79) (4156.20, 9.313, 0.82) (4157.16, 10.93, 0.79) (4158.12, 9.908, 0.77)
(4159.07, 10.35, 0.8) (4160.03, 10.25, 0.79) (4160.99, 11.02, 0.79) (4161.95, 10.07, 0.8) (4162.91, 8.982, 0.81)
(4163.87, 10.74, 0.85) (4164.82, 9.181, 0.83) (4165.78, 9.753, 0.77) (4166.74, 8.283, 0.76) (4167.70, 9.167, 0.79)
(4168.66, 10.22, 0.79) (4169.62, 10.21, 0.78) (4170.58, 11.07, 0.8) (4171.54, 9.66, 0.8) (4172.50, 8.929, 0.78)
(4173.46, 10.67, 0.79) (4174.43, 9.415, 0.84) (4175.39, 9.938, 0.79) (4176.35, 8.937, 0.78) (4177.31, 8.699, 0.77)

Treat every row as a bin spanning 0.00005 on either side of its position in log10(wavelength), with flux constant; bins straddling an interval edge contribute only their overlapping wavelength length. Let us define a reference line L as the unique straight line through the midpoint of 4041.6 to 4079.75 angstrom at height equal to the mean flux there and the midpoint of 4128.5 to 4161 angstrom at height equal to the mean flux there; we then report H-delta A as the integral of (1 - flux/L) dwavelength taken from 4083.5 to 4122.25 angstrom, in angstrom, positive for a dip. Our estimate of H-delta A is 3.2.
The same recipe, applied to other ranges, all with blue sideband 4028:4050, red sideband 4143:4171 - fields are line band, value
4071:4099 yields 2.28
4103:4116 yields 2.42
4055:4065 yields 0.74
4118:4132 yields 0.95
